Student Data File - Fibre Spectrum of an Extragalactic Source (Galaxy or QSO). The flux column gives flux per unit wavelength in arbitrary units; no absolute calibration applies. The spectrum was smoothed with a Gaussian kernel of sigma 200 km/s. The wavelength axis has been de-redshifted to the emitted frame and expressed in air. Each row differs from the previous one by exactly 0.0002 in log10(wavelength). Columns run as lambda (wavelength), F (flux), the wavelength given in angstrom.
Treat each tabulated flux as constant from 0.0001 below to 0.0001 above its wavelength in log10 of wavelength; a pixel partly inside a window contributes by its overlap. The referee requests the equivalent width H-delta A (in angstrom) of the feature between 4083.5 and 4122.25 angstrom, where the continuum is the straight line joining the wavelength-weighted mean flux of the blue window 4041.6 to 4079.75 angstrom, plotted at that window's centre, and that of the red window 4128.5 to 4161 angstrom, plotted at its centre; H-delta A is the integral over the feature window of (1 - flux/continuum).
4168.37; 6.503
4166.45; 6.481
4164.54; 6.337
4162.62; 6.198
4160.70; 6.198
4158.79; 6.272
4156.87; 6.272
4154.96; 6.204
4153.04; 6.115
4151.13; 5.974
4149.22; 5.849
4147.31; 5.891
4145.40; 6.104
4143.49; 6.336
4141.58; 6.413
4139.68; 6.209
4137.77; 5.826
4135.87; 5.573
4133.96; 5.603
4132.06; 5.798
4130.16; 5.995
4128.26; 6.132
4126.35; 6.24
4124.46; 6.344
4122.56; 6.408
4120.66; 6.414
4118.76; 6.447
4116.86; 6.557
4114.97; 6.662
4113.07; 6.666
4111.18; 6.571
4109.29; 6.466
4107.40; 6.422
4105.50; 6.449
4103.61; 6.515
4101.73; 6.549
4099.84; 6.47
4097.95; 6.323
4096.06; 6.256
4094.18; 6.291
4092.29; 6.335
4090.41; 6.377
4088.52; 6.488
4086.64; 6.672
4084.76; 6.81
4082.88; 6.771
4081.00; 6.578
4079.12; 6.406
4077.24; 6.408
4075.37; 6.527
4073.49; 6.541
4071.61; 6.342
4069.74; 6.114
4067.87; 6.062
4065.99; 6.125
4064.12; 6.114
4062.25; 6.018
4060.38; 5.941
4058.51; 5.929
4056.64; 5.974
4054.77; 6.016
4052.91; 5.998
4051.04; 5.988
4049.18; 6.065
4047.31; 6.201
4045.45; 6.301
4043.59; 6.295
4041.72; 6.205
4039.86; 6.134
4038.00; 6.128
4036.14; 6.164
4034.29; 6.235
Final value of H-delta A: -2.45 angstrom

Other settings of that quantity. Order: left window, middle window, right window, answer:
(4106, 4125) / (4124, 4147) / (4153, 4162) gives 1.17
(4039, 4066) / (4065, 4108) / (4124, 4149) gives -2.60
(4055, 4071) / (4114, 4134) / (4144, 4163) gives -0.59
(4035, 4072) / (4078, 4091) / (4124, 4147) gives -1.09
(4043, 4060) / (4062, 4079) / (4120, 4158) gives -0.53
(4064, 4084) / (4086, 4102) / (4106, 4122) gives 0.10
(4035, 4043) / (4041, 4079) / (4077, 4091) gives 1.15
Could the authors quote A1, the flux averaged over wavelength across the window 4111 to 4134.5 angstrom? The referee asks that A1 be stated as 6.3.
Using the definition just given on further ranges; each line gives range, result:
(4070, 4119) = 6.49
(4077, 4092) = 6.56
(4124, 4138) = 5.93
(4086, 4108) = 6.42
